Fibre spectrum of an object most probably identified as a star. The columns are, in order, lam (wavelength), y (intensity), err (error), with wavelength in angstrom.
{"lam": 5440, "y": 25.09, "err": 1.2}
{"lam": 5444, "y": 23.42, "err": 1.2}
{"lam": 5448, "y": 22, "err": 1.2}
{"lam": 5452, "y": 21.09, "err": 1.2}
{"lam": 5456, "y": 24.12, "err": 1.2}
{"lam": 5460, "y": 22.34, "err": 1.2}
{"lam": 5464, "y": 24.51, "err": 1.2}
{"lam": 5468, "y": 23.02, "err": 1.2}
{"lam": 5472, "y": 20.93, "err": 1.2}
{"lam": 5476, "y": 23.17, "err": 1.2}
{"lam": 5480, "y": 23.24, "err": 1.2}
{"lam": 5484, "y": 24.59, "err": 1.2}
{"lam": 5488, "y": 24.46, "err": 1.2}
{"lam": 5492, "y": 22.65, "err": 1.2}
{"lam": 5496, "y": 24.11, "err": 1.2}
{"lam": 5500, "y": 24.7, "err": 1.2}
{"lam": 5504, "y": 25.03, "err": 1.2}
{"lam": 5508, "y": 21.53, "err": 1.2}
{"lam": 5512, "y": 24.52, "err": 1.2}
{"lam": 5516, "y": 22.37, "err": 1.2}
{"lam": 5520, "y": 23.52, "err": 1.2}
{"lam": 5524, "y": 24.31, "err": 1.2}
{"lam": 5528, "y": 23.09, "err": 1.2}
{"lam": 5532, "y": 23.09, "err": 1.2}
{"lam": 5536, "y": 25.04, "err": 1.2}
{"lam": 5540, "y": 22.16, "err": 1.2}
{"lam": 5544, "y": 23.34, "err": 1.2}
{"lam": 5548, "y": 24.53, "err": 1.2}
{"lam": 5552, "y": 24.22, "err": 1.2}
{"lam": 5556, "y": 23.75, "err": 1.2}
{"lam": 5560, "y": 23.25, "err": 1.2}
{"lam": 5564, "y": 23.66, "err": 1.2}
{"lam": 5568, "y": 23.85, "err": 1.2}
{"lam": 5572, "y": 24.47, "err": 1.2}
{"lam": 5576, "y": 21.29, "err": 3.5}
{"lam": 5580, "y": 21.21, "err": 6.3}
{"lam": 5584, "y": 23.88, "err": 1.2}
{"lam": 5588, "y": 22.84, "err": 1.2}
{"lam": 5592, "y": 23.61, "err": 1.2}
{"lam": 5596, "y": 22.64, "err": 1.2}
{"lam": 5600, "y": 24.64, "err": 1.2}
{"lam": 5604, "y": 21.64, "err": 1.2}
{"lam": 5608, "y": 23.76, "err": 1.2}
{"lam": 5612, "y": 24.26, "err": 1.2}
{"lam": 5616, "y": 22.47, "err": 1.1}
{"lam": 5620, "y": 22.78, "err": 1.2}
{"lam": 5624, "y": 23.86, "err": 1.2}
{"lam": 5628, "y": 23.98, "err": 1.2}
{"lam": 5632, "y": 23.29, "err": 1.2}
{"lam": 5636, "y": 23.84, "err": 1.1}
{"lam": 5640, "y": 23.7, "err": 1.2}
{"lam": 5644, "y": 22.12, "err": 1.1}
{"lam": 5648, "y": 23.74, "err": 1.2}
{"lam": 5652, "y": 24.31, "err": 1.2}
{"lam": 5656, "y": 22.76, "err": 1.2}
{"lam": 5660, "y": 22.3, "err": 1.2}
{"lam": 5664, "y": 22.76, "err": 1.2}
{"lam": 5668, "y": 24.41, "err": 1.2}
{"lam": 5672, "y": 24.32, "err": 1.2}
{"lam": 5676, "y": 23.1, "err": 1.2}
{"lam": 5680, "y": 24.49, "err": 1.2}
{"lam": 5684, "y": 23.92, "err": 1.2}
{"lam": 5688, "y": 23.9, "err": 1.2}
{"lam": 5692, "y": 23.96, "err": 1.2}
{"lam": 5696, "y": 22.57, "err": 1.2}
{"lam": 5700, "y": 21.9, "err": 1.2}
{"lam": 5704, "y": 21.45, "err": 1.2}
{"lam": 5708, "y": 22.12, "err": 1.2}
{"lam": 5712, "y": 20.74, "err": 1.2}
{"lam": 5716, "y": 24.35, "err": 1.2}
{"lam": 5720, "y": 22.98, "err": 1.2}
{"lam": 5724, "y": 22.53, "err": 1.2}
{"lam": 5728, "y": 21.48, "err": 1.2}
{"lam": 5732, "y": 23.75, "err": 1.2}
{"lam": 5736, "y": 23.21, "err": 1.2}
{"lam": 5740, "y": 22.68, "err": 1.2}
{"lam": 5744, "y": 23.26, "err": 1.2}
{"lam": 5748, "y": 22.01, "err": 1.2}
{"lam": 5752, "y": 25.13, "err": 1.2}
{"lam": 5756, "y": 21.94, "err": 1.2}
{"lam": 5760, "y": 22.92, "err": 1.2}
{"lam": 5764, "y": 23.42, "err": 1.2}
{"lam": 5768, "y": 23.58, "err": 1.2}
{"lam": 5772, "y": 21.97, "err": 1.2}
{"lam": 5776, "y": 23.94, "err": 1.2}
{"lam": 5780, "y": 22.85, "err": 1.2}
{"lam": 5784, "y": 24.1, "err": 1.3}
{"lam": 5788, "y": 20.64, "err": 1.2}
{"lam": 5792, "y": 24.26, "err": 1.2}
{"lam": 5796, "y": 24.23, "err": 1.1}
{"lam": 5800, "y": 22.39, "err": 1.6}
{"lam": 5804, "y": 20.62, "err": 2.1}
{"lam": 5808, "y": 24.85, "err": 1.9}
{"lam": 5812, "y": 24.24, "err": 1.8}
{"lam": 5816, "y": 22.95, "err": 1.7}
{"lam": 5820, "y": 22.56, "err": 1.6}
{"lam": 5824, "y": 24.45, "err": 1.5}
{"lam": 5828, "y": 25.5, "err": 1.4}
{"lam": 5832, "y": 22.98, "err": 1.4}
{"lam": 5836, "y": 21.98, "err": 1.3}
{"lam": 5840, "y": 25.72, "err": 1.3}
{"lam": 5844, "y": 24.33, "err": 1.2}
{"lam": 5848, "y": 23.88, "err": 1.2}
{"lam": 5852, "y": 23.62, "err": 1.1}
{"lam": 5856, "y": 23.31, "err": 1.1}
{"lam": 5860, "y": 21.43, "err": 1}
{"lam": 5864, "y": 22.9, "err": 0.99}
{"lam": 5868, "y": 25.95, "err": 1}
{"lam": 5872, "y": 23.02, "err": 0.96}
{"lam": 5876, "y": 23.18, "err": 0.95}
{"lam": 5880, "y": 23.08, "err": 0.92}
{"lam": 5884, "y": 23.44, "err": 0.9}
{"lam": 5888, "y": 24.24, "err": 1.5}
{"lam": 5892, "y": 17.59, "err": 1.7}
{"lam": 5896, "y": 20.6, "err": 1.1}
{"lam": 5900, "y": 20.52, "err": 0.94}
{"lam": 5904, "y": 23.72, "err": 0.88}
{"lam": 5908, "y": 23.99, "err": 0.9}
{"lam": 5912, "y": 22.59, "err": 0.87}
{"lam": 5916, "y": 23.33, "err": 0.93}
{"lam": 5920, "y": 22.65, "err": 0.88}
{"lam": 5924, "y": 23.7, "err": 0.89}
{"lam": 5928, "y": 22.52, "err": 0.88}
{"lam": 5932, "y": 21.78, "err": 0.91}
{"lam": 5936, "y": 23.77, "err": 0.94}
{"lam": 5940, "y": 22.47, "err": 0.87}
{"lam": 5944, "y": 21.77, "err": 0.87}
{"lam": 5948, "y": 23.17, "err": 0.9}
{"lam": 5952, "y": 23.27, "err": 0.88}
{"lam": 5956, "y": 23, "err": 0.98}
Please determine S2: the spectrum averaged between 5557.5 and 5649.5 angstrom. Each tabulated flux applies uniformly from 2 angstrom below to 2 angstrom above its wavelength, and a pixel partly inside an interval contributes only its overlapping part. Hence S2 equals 23.3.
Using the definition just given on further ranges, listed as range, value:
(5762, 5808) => 23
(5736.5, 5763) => 23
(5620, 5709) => 23.3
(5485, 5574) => 23.7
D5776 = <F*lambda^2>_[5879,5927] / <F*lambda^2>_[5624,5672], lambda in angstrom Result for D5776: 1.05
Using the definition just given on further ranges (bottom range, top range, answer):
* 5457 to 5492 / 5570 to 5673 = 1.05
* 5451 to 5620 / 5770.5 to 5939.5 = 1.11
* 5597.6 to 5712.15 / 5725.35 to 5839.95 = 1.04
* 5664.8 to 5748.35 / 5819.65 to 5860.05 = 1.08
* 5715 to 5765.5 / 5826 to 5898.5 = 1.05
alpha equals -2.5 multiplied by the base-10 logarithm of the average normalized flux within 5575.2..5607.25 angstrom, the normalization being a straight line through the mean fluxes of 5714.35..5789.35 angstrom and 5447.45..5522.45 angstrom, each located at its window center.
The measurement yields 0.017 mag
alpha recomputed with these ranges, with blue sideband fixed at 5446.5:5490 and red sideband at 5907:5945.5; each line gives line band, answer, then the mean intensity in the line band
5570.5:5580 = 0.03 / 22.4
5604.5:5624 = -0.01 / 23.2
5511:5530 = -0.02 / 23.5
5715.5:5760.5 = 0.00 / 23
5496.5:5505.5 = -0.08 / 24.7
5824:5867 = -0.04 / 23.7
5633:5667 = -0.01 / 23.2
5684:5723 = 0.01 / 22.7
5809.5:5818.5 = -0.03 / 23.6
